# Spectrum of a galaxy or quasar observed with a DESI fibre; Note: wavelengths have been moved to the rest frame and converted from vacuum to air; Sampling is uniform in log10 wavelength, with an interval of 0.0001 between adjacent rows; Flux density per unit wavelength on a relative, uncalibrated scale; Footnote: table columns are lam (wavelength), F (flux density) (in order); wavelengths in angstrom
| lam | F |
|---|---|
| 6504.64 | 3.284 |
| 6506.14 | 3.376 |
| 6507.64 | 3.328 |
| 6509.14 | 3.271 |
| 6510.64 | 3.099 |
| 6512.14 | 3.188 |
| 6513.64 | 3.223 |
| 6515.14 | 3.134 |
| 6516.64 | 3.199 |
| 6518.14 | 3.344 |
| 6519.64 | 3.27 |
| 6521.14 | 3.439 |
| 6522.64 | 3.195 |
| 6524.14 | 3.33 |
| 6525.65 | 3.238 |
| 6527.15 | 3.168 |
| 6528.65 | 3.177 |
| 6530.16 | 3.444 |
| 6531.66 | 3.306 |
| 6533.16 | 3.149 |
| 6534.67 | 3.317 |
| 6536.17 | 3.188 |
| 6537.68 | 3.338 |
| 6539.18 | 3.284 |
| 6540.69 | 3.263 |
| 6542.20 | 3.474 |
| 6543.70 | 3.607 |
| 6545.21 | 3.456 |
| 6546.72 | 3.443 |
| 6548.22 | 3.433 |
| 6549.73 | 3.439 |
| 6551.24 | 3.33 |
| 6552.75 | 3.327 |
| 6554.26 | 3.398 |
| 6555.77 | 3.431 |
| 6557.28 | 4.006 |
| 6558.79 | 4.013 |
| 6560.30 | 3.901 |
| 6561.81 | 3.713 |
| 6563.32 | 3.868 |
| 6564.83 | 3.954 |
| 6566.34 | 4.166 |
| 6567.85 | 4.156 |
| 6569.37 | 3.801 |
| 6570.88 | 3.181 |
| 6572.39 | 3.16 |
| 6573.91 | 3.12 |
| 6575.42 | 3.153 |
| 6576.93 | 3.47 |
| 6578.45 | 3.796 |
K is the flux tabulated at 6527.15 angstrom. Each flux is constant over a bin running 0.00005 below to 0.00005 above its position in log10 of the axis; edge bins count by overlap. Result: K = 3.168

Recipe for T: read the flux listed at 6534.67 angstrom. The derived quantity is 3.317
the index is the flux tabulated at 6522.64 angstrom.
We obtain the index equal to 3.195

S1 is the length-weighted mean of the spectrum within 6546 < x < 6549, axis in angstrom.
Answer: 3.44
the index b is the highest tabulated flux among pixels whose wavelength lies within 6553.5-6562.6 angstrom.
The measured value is 4.013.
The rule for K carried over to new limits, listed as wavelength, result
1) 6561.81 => 3.713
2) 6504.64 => 3.284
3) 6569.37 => 3.801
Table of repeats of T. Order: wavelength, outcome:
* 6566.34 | 4.166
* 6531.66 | 3.306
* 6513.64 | 3.223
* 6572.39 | 3.16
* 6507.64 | 3.328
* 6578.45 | 3.796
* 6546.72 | 3.443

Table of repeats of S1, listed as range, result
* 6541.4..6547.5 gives 3.5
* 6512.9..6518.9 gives 3.23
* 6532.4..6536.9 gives 3.22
